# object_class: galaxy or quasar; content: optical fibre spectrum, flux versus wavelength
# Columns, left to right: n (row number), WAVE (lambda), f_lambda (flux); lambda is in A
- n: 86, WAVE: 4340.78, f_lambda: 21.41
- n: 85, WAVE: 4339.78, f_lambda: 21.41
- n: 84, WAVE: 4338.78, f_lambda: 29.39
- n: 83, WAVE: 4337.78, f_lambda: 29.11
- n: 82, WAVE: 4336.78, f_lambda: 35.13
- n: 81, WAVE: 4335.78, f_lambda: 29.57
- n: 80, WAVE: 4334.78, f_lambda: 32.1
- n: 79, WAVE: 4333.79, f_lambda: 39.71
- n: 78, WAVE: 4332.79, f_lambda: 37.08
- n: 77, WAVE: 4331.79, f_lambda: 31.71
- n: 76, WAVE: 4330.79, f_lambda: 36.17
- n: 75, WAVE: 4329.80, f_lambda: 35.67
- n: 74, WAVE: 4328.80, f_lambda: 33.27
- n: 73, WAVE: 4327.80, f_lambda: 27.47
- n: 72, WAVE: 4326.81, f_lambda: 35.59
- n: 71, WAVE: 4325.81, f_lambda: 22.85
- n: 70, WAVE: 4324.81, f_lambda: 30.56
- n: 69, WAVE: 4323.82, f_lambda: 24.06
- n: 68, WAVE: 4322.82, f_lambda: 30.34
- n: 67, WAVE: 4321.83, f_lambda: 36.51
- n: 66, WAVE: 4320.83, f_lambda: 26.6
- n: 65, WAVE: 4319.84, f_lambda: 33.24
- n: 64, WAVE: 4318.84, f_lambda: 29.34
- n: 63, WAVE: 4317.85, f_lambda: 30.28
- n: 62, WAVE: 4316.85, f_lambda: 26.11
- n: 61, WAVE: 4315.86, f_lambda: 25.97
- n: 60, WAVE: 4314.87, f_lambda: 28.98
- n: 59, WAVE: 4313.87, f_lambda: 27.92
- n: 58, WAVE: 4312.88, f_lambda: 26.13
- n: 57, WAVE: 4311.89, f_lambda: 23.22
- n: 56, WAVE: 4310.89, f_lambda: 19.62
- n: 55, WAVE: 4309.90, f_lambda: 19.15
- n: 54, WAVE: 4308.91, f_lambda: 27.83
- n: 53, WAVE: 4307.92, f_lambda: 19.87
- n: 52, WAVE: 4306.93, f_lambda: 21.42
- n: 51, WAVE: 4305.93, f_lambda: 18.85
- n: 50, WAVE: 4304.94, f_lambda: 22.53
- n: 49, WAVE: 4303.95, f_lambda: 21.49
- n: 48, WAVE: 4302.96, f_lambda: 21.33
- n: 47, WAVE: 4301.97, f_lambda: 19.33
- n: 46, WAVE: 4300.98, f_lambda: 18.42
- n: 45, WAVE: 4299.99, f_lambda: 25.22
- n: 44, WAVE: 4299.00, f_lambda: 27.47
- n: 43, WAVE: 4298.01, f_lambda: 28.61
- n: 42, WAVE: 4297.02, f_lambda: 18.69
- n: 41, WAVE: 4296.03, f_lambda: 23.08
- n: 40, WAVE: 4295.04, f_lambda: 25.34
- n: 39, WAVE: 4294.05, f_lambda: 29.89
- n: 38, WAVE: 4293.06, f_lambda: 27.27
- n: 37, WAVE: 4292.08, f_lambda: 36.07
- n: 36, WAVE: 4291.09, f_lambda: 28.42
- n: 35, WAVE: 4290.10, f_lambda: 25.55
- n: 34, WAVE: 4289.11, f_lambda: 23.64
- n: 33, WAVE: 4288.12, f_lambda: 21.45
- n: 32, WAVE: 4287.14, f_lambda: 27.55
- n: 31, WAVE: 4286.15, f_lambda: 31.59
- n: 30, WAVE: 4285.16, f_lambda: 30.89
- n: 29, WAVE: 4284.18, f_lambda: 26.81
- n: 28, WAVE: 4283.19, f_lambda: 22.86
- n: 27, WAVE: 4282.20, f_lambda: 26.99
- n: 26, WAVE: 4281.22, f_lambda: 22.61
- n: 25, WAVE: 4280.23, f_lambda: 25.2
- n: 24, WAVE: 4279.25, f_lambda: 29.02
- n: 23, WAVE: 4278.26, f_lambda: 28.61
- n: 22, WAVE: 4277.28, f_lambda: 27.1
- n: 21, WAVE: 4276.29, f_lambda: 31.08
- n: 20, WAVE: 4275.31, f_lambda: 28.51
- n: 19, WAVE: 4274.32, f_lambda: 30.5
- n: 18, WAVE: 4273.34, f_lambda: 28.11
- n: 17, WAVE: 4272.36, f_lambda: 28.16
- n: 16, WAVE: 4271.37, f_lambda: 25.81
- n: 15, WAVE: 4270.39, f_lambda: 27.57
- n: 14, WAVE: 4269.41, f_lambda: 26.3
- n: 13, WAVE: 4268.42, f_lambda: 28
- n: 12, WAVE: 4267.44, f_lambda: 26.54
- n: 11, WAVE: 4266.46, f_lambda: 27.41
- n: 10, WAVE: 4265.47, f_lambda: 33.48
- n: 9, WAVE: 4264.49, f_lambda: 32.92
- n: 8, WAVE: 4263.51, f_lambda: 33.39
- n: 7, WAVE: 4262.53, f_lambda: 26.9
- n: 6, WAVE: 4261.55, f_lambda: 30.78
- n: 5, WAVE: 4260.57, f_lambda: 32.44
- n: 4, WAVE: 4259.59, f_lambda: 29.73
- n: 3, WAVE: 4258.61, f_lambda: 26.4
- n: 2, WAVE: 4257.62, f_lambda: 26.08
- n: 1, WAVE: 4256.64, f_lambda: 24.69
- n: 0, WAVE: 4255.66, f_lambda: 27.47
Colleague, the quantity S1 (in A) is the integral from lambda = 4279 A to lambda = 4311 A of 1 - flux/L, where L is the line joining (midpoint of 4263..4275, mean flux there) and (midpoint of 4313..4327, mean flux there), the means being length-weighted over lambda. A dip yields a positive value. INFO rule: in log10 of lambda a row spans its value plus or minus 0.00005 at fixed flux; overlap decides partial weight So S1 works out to 4.73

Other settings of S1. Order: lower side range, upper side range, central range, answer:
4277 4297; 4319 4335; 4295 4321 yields 4.68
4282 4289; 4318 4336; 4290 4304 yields 1.42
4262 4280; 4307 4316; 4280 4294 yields -0.07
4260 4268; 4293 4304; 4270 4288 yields -0.03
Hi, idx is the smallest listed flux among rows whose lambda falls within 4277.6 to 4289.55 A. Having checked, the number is 21.45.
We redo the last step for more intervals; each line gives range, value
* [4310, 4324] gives 19.62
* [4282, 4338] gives 18.42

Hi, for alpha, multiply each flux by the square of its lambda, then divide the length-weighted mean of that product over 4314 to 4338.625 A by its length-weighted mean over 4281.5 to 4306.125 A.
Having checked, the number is 1.25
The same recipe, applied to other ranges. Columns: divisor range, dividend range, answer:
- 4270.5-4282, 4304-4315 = 0.84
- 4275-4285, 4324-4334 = 1.23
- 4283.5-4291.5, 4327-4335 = 1.30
